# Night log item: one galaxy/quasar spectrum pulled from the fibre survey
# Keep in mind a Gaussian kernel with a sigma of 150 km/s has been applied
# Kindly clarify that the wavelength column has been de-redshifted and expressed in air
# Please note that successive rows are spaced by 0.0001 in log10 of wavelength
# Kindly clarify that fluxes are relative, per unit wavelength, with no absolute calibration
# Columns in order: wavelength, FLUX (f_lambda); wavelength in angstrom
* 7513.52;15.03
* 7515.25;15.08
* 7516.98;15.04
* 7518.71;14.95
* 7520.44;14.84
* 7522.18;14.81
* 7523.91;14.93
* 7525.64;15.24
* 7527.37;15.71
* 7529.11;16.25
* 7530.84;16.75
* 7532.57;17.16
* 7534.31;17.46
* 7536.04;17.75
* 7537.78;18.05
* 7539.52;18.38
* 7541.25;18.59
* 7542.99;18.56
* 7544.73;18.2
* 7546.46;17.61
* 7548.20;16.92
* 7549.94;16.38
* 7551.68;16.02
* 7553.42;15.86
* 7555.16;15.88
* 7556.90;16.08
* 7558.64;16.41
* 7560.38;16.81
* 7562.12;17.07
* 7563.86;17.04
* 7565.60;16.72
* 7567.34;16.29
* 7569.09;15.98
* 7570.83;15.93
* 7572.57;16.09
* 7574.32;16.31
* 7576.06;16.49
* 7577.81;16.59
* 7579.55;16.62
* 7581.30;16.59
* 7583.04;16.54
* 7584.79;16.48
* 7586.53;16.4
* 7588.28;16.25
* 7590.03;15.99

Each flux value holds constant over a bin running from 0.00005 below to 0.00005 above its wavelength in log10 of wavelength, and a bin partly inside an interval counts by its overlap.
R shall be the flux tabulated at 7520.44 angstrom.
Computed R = 14.84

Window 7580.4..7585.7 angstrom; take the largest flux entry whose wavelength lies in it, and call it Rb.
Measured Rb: 16.59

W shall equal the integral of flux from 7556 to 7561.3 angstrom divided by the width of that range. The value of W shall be 16.4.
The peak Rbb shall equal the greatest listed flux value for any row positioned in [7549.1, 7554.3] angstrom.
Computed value 16.38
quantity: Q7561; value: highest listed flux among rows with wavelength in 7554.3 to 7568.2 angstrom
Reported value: 17.07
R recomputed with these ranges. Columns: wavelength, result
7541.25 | 18.59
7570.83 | 15.93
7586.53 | 16.4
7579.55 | 16.62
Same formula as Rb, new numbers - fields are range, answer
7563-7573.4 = 17.04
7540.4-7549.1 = 18.59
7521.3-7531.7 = 16.75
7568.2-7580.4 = 16.62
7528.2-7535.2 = 17.46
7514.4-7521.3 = 15.08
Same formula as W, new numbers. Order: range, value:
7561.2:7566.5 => 17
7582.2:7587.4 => 16.5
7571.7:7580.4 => 16.4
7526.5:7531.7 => 16.2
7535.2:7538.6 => 17.9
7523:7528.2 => 15.3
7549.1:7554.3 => 16.1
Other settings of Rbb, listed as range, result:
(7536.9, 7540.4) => 18.38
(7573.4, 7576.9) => 16.49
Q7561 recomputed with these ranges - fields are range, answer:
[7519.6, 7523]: 14.84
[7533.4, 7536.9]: 17.75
